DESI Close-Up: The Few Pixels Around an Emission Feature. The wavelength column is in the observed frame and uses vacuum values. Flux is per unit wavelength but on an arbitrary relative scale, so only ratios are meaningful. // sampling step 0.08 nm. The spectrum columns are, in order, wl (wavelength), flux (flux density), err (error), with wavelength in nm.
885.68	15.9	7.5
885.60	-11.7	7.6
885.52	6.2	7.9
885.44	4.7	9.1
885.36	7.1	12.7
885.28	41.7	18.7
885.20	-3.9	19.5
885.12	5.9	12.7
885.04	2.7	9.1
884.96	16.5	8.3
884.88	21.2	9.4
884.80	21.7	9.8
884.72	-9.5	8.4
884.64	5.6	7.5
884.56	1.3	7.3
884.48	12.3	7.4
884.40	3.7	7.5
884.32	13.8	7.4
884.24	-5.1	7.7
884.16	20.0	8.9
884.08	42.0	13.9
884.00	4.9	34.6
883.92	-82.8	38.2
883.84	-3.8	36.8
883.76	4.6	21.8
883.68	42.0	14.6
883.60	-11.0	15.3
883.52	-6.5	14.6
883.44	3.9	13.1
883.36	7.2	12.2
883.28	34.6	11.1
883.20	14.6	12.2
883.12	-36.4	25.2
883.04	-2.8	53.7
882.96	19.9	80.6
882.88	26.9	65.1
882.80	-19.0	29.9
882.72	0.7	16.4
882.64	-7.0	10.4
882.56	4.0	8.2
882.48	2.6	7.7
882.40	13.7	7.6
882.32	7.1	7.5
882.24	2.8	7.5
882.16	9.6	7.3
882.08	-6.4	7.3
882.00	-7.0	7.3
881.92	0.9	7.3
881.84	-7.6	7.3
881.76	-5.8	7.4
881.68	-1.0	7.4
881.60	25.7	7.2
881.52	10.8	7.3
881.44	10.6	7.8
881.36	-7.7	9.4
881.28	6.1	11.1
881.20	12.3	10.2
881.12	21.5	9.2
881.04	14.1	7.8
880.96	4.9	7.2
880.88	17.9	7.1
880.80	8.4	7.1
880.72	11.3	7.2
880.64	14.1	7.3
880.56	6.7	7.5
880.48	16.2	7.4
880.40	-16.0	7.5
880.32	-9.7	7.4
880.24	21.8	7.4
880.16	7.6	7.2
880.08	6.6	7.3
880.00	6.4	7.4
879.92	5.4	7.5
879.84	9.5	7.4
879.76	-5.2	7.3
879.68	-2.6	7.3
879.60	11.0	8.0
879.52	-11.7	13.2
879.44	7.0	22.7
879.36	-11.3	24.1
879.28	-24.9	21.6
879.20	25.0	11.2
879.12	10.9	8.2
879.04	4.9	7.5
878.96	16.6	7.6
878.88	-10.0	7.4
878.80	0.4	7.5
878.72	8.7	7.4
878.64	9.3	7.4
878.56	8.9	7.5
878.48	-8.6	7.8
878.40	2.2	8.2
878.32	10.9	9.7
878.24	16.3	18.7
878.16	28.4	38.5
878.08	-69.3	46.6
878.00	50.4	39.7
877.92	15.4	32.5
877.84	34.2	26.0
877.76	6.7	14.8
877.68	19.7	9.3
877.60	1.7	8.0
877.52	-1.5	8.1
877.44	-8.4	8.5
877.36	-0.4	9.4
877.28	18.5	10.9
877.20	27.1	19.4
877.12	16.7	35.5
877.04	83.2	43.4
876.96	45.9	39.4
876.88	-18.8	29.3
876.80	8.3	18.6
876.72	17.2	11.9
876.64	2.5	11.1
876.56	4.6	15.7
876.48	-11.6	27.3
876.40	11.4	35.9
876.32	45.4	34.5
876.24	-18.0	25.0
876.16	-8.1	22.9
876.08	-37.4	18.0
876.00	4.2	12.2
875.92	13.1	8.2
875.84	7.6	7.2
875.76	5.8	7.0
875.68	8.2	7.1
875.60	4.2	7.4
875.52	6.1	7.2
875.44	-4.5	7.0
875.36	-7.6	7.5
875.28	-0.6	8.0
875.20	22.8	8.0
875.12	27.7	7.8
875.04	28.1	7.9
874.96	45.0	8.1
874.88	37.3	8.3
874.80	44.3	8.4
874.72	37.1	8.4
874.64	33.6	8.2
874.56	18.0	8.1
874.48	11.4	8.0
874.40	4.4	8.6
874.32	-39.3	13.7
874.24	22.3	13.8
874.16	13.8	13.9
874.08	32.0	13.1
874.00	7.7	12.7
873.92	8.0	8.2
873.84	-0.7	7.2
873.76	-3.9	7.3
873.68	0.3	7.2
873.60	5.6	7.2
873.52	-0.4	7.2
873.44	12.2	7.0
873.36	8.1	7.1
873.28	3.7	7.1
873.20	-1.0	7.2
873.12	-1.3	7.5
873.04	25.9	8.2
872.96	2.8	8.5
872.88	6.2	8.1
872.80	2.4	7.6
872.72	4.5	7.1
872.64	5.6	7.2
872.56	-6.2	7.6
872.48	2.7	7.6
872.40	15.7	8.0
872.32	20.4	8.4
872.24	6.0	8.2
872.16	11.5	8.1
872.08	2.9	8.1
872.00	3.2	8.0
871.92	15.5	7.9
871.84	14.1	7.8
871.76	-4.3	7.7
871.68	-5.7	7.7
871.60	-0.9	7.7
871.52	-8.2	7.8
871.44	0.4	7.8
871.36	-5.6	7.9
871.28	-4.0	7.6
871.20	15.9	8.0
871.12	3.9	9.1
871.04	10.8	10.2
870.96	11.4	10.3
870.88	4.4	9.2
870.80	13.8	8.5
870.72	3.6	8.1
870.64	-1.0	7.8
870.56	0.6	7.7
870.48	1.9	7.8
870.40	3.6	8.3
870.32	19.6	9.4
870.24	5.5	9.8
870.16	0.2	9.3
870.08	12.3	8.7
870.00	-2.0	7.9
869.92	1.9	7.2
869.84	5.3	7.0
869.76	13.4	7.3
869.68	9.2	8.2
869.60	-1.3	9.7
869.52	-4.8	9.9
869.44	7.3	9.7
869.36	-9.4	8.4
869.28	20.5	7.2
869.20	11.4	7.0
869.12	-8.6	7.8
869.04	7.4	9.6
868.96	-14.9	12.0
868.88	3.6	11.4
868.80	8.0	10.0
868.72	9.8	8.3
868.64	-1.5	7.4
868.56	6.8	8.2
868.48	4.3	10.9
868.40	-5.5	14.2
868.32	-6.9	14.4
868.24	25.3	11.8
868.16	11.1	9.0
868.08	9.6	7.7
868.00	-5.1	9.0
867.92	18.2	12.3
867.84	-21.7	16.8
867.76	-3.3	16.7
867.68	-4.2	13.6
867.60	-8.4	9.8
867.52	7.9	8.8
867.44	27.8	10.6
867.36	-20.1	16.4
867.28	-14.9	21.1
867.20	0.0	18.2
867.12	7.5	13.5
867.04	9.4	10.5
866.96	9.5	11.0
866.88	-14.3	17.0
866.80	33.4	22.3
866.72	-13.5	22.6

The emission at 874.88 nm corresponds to H-beta 4861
